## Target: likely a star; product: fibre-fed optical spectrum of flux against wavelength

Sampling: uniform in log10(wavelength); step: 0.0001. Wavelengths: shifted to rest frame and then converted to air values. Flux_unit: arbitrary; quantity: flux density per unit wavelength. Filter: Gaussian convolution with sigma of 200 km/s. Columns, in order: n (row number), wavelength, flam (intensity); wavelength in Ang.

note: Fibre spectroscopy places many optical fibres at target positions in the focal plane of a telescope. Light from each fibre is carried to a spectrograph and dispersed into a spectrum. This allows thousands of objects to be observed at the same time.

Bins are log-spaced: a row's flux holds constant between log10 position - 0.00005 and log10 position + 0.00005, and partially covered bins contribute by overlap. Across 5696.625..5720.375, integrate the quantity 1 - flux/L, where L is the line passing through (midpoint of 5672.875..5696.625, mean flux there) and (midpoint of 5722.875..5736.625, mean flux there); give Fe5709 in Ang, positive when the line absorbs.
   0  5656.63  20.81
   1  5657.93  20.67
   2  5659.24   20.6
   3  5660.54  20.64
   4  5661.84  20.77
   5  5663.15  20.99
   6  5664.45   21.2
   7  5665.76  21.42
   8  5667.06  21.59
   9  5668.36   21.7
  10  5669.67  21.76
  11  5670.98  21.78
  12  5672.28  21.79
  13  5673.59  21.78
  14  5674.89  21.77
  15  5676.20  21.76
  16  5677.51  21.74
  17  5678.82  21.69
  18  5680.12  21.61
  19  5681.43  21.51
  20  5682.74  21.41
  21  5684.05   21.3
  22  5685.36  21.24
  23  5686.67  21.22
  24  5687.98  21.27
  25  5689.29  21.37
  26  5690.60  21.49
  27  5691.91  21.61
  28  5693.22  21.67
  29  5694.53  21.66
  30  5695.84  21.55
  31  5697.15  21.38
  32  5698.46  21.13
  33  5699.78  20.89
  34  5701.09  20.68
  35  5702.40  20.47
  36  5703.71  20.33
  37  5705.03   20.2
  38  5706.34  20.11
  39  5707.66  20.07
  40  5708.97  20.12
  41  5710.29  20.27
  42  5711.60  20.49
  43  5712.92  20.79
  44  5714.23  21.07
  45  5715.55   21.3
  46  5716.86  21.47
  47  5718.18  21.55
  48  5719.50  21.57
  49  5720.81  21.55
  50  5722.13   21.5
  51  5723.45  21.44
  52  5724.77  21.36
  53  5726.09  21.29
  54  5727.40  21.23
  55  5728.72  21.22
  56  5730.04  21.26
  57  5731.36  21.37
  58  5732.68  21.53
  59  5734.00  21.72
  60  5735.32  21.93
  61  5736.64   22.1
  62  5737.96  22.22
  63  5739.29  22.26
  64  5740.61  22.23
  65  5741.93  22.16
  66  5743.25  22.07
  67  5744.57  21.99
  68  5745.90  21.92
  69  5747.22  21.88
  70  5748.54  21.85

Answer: 0.8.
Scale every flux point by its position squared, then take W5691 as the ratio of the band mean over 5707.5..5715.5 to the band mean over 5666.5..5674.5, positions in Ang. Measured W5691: 0.96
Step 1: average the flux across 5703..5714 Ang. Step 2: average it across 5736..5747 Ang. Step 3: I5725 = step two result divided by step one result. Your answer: 1.09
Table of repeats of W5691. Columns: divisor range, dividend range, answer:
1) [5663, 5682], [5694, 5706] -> 0.98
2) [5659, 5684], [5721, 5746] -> 1.03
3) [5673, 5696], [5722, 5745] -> 1.03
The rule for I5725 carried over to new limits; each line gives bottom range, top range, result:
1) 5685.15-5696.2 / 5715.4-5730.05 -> 1.00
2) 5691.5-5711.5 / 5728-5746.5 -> 1.05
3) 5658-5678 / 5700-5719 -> 0.97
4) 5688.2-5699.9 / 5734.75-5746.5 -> 1.03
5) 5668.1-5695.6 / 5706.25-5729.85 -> 0.98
